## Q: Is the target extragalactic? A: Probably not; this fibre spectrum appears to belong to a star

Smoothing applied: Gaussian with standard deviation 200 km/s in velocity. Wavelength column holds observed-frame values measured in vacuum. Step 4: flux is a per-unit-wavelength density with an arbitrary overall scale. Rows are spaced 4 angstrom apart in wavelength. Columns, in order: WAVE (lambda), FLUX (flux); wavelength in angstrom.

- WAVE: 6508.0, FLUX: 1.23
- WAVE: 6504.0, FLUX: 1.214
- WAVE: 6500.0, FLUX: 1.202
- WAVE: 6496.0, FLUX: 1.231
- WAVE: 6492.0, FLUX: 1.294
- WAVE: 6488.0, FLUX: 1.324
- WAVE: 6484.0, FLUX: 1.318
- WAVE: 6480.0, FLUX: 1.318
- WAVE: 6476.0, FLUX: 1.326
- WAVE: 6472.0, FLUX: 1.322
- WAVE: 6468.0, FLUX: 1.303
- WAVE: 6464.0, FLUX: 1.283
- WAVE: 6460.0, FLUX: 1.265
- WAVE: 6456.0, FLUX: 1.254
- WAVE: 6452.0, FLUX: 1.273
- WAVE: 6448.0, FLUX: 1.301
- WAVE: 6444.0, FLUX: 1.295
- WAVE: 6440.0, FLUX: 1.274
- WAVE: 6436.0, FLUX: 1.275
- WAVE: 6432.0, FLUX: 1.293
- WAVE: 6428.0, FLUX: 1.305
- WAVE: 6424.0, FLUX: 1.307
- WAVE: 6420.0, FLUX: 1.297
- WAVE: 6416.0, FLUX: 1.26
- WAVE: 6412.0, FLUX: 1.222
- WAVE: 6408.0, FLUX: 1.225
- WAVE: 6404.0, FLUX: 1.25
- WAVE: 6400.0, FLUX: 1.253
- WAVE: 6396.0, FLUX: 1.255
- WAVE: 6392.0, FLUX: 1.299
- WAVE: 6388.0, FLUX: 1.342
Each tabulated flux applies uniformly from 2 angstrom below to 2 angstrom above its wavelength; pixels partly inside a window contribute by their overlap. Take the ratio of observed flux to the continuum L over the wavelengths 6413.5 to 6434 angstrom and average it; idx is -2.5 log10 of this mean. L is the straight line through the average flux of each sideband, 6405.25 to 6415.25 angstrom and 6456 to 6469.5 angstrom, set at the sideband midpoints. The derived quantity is -0.04 mag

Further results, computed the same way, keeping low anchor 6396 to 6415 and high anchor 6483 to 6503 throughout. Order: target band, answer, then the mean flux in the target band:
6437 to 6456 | -0.02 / 1.28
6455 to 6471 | -0.02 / 1.28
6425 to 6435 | -0.04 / 1.3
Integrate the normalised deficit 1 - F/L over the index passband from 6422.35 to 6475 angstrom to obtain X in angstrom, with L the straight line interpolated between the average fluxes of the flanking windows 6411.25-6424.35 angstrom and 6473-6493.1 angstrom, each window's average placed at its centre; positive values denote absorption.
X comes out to 0.17 angstrom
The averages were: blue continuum 1.27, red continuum 1.32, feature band 1.29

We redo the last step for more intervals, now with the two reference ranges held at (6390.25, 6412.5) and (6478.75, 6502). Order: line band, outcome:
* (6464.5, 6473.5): -0.2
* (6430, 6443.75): -0.2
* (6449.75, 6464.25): 0.0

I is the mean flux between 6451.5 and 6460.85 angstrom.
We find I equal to 1.26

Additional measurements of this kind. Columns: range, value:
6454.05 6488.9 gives 1.3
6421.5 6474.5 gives 1.29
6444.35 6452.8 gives 1.29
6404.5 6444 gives 1.27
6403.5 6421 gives 1.25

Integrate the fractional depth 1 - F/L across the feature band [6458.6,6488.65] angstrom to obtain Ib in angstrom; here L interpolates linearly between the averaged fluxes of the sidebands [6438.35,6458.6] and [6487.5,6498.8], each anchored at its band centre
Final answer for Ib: -0.8 angstrom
